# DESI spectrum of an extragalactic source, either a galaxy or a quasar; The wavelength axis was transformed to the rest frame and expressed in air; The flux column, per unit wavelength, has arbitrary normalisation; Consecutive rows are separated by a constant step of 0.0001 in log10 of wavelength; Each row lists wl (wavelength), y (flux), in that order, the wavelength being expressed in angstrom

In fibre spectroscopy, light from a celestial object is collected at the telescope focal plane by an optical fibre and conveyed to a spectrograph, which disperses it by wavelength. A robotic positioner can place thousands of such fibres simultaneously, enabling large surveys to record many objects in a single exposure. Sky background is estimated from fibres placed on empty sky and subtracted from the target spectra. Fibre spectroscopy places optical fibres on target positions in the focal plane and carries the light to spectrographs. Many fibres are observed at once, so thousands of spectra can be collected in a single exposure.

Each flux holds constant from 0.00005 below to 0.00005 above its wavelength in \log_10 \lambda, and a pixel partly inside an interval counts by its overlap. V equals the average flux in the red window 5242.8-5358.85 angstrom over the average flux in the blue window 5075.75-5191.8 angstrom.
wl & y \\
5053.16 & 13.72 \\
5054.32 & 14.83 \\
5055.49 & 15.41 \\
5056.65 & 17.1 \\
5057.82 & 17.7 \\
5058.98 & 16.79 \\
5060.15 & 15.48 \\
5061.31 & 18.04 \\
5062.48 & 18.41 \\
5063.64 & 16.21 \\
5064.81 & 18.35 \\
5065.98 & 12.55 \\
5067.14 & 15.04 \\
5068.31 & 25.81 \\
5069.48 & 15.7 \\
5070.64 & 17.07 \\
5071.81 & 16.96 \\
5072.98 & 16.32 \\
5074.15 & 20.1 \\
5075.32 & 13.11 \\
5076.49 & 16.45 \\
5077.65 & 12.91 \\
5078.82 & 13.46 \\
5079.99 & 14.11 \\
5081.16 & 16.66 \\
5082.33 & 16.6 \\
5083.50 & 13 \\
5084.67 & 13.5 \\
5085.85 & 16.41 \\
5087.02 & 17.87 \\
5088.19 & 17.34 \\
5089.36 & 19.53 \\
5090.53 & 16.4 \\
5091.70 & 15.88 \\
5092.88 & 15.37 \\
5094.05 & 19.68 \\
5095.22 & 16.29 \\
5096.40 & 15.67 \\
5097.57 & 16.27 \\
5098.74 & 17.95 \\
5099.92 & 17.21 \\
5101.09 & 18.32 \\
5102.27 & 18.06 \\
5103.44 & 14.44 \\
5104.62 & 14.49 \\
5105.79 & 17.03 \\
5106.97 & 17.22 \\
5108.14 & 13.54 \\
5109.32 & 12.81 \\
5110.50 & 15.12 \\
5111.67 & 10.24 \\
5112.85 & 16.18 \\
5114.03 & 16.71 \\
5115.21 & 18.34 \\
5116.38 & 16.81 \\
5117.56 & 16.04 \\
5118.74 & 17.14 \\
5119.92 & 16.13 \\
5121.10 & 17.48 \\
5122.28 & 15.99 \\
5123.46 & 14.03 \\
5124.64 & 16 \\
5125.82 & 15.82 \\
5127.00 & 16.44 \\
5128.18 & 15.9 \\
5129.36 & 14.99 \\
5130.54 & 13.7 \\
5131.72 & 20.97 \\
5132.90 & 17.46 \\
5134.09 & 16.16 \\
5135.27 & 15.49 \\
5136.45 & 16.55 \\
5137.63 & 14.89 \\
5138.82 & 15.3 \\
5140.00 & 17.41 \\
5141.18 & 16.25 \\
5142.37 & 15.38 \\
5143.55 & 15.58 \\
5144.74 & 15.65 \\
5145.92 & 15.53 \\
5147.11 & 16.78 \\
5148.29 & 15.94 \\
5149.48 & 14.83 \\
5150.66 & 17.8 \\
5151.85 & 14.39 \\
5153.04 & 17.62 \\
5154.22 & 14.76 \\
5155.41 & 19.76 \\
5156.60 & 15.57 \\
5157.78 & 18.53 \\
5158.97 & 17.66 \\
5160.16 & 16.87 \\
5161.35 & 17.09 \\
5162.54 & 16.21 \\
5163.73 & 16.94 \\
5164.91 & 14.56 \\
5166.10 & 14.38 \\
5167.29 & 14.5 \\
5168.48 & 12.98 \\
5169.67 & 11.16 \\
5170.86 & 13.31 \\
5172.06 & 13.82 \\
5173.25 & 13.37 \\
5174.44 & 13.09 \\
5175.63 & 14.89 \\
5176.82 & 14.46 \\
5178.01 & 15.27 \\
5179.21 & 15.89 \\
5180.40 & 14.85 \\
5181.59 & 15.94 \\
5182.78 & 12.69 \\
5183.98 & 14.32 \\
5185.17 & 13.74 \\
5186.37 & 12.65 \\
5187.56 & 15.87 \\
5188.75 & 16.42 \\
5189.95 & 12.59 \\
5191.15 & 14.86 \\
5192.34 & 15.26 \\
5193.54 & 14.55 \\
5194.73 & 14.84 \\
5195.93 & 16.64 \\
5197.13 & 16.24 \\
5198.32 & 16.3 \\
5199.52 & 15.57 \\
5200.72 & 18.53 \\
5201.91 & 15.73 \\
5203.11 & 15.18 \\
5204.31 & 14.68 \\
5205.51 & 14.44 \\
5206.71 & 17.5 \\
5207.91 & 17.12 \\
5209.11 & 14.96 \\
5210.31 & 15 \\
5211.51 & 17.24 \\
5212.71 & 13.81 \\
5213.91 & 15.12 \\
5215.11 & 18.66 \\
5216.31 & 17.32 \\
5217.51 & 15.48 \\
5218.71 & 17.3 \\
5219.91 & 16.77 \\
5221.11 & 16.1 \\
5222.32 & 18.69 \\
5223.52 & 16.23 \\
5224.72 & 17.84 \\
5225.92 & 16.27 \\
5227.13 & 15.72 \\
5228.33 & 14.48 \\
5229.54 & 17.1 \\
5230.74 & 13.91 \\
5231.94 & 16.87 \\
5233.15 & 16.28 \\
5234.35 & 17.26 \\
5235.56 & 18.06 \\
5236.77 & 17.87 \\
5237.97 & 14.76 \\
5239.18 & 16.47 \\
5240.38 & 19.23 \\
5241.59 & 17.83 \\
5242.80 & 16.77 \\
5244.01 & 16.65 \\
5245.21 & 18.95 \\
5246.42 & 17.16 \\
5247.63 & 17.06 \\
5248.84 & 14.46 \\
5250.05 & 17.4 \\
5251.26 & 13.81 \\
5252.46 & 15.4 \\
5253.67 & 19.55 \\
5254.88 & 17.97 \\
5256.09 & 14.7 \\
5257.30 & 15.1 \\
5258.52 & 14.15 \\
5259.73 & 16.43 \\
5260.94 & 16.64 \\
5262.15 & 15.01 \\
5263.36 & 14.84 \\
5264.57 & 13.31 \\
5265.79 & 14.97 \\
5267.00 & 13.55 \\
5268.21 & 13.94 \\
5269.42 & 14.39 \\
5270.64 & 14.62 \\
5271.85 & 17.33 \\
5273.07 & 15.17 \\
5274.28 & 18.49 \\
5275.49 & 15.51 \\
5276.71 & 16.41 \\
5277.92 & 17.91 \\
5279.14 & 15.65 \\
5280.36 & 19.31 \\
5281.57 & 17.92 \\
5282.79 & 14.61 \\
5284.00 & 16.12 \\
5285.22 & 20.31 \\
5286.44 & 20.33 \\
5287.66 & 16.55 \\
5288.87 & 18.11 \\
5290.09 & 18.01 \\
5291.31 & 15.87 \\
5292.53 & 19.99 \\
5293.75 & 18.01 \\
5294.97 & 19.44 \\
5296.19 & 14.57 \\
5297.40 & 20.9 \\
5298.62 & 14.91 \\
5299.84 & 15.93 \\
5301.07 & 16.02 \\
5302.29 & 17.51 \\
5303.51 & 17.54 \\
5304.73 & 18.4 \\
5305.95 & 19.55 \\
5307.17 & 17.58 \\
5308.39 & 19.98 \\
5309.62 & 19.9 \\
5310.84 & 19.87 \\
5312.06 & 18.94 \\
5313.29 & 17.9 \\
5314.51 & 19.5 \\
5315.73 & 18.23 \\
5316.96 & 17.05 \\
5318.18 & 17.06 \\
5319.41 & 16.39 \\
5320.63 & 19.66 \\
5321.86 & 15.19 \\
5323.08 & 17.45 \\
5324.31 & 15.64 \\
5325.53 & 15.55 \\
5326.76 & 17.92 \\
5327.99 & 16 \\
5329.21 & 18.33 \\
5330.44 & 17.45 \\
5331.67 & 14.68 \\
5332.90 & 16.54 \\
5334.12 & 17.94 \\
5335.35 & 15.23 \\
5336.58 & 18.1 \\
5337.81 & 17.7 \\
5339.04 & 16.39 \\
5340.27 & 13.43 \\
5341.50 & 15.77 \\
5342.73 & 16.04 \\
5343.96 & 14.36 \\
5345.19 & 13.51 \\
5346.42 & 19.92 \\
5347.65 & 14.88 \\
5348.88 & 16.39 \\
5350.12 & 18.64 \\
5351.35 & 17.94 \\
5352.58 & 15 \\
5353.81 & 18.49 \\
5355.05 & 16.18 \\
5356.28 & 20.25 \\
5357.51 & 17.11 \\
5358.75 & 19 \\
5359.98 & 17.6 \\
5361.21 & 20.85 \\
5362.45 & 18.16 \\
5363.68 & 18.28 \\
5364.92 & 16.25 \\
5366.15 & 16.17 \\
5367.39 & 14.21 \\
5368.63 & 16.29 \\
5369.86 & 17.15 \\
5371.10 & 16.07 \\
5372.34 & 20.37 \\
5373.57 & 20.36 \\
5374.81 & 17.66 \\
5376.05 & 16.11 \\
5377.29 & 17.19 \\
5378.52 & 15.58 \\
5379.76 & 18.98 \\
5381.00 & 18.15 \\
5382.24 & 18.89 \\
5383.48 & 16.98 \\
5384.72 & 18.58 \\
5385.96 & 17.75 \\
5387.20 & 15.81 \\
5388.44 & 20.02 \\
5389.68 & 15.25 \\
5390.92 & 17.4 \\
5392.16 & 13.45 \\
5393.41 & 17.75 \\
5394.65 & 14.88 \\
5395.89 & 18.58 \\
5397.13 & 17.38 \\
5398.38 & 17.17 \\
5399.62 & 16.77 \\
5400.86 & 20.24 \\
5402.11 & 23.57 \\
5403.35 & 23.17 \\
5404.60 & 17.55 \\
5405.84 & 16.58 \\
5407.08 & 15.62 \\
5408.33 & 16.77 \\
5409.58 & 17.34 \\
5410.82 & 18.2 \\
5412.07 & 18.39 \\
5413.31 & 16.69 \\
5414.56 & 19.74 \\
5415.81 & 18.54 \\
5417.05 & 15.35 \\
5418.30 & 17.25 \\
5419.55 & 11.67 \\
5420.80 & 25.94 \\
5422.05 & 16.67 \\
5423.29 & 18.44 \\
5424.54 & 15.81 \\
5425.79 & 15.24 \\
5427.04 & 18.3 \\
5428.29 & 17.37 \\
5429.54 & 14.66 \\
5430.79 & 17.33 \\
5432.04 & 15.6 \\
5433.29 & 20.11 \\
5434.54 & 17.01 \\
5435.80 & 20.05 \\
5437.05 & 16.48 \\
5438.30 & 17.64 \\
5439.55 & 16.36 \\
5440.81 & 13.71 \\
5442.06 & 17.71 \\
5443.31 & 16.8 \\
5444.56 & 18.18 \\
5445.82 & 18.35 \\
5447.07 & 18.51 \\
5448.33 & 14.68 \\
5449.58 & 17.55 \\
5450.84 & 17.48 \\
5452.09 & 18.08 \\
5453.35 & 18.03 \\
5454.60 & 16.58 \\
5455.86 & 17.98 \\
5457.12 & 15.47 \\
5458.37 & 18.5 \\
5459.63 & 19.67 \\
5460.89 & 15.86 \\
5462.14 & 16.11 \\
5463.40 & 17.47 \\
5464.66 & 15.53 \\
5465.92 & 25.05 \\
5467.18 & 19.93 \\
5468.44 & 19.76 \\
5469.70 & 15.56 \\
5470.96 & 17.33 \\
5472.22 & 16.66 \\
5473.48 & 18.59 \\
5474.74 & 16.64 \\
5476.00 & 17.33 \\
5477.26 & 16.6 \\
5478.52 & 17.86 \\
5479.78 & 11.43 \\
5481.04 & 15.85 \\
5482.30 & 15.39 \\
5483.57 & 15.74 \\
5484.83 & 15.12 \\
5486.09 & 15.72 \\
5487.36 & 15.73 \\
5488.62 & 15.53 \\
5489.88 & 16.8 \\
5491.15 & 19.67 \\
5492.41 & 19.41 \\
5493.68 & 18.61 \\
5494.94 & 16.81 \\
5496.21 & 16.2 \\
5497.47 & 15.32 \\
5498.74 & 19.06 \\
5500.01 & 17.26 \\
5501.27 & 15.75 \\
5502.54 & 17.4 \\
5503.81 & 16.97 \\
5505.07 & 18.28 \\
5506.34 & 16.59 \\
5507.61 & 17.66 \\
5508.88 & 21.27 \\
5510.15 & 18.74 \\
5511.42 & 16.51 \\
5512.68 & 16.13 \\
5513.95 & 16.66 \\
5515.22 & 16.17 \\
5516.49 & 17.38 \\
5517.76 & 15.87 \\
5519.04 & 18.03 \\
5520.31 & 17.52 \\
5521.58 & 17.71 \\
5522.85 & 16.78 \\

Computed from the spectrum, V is 1.08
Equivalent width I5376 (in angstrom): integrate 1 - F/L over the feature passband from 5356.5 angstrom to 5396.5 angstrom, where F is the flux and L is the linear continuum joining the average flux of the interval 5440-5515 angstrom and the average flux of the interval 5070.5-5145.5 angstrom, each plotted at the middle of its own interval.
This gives -1.3 angstrom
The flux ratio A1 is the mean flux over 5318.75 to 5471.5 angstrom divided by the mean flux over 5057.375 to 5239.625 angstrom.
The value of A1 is 1.1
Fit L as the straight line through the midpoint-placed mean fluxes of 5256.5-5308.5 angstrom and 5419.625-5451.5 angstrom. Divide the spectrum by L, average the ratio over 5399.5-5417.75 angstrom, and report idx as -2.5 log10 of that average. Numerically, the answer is -0.07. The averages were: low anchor 16.7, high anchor 17.3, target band 18.3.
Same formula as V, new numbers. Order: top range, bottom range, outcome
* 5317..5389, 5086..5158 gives 1.05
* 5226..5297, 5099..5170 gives 1.03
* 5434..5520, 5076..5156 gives 1.07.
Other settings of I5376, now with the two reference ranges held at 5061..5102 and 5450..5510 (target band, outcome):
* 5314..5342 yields 0.3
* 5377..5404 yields -1.2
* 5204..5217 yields 0.6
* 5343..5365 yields -0.4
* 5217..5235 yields 0.4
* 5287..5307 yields -0.7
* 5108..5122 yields 0.9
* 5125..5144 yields 0.6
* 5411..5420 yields 0.1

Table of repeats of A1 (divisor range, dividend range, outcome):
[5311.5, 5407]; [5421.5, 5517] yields 0.99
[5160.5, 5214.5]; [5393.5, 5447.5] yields 1.17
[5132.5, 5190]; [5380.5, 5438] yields 1.15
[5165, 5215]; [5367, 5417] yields 1.19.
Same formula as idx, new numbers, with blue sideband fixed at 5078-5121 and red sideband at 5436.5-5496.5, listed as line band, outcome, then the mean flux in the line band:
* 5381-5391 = -0.05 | 17.6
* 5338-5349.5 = 0.07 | 15.7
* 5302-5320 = -0.11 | 18.4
